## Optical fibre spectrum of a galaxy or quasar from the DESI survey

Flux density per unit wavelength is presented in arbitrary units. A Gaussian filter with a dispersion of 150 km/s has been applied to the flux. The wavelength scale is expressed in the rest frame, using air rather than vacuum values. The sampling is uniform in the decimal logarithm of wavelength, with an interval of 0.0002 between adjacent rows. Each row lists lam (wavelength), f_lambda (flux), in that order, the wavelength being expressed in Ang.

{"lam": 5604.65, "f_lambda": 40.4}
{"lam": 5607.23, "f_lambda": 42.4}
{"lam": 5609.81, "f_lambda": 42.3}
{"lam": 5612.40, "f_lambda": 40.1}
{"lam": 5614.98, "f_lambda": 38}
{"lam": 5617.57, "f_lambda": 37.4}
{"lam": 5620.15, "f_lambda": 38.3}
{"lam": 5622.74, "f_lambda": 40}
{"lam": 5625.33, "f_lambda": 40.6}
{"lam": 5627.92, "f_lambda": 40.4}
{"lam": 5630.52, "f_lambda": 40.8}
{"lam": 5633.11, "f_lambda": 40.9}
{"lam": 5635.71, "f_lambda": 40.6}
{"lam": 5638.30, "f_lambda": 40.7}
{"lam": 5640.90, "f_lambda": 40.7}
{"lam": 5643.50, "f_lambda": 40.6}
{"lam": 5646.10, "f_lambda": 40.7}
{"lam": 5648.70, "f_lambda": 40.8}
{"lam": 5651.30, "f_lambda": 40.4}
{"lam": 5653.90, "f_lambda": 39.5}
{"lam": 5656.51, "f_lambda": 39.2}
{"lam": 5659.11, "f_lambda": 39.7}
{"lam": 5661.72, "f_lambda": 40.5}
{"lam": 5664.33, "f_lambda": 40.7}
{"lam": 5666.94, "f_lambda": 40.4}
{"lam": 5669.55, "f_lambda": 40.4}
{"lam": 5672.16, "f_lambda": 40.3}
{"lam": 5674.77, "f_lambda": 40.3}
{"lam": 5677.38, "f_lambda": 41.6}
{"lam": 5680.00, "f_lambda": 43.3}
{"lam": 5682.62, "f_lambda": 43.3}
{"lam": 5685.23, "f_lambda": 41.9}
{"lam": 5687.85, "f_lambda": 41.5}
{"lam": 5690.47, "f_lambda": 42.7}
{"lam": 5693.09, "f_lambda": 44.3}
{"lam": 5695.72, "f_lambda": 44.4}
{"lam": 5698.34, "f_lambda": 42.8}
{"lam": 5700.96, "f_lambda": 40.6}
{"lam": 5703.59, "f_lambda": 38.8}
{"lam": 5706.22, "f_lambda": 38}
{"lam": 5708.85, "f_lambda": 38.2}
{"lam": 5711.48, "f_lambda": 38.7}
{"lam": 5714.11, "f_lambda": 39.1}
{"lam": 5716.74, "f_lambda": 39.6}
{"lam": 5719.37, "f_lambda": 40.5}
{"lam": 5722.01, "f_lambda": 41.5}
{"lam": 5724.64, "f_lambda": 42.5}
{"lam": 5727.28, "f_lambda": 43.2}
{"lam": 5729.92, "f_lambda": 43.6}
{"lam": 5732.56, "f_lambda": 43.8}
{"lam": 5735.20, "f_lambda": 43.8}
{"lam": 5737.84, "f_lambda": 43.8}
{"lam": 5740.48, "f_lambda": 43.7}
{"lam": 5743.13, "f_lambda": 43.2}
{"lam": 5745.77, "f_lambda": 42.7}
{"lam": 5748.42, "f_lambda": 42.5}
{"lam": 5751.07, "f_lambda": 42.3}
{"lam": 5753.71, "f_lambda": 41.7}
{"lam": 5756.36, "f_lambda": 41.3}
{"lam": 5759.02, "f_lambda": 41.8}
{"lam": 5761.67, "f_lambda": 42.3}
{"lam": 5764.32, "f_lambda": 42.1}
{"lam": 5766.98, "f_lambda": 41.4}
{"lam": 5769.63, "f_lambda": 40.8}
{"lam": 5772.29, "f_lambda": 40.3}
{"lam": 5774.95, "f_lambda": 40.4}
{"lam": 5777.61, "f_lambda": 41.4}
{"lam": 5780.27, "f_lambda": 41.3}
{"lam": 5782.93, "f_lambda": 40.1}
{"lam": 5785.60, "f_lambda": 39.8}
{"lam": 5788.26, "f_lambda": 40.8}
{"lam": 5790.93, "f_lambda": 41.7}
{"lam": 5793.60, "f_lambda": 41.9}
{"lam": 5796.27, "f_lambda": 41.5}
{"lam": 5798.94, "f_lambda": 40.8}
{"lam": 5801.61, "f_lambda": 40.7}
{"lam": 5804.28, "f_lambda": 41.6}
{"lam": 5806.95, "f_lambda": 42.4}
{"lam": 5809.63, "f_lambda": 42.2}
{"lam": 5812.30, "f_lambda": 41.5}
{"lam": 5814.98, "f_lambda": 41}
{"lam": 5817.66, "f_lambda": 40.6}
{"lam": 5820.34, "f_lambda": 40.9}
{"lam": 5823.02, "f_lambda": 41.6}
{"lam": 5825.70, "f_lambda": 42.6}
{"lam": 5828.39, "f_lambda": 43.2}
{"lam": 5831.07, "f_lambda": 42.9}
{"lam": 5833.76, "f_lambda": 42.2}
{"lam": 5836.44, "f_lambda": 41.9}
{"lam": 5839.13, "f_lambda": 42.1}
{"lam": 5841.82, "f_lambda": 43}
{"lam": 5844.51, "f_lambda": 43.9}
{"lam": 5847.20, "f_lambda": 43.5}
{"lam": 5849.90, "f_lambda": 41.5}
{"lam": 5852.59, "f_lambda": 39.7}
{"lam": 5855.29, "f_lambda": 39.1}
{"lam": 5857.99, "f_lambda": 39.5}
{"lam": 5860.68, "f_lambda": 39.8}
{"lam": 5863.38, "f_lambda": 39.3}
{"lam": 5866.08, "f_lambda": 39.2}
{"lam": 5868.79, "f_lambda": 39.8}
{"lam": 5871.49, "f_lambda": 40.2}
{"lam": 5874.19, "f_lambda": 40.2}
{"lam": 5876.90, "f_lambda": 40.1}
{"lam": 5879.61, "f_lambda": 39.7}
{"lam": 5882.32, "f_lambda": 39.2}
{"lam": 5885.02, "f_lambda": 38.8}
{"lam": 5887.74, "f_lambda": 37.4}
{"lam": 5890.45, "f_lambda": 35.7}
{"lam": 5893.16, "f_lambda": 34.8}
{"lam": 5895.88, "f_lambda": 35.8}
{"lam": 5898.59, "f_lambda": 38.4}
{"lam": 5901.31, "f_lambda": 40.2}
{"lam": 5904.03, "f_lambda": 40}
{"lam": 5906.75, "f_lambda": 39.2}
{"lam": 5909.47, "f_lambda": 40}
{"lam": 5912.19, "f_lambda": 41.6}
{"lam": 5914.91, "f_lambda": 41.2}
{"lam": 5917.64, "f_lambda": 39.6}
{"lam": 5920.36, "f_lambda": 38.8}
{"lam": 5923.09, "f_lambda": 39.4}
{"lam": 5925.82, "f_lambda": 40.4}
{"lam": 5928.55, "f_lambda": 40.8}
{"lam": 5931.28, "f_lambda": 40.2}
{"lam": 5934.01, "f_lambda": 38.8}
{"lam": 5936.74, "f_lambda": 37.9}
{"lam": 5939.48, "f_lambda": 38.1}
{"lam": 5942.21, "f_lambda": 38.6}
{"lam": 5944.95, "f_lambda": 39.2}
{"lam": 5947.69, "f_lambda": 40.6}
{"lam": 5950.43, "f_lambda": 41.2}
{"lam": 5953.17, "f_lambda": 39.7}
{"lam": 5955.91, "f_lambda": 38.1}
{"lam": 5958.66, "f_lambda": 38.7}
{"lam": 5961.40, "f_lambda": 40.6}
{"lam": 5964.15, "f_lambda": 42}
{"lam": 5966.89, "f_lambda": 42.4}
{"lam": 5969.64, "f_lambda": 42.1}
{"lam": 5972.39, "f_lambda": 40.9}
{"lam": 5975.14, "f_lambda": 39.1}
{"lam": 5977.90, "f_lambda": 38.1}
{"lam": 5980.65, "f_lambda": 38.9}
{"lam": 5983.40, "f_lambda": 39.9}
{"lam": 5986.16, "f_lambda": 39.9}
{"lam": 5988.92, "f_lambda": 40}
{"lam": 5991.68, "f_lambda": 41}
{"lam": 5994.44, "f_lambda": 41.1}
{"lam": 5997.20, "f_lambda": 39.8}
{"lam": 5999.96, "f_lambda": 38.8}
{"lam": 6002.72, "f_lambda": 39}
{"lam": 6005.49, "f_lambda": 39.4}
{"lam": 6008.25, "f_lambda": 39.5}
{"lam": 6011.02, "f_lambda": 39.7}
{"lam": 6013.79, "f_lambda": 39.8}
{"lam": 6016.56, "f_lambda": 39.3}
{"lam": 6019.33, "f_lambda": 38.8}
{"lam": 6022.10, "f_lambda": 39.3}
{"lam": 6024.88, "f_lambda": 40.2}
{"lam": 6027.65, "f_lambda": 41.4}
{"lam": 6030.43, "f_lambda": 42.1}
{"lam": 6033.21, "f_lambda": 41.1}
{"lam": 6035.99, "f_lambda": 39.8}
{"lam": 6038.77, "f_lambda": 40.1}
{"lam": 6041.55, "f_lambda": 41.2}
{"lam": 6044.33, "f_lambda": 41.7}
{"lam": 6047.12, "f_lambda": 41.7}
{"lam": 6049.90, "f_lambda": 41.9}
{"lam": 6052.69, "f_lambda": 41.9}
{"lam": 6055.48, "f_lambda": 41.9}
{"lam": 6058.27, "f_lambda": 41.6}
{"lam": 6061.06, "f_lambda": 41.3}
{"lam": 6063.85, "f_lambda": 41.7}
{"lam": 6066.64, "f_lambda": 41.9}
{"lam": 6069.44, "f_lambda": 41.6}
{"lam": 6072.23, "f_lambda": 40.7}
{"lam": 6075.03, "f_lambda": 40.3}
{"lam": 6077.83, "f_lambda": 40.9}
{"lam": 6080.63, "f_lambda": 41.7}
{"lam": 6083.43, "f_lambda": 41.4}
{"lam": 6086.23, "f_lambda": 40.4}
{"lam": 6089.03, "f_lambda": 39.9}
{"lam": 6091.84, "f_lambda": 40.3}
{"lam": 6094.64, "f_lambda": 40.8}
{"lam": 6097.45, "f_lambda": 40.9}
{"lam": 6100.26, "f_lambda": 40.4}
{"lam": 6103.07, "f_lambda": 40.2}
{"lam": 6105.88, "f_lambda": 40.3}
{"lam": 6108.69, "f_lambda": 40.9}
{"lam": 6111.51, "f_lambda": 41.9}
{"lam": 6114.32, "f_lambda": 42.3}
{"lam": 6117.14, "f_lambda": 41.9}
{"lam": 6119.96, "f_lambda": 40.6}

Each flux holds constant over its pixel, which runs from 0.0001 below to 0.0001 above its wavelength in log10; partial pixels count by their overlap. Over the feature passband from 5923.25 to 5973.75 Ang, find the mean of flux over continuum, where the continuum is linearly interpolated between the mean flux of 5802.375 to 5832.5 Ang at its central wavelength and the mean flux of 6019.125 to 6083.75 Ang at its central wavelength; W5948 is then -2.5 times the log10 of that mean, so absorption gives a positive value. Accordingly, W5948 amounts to 0.04 mag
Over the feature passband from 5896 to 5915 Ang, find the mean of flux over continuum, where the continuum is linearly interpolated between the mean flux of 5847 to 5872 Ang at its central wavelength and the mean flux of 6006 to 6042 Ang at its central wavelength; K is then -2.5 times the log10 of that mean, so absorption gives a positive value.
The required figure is 0.01 mag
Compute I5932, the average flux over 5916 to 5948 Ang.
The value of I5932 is 39.3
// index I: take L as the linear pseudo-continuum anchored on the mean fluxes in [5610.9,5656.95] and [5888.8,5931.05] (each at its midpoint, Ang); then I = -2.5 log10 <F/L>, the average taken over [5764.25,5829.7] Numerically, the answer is -0.049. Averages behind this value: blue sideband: 40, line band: 41.3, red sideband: 39.1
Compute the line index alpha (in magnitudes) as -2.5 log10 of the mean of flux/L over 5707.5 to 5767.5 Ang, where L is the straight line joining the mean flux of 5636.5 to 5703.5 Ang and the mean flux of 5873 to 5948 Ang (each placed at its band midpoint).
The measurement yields -0.03 mag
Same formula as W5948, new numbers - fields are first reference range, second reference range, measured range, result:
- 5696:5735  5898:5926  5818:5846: -0.05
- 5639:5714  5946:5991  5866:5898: 0.05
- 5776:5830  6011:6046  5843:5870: 0.02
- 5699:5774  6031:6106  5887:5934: 0.06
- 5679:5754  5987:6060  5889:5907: 0.09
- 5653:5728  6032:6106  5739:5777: -0.02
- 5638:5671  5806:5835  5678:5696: -0.06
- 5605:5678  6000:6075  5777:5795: -0.01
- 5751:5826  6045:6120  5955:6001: 0.03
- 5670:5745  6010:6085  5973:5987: 0.05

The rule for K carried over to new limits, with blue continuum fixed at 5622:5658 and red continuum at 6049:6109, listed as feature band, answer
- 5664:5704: -0.035 mag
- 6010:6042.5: 0.020 mag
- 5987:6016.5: 0.031 mag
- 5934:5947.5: 0.059 mag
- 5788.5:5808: -0.022 mag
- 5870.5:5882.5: 0.022 mag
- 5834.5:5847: -0.055 mag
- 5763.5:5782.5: -0.011 mag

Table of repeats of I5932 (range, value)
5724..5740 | 43.5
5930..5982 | 39.7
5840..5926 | 39.7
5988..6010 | 39.8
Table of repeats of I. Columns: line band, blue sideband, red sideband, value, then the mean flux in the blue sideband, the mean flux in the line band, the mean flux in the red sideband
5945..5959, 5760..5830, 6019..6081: 0.04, 41.4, 39.7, 41.1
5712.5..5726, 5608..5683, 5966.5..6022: -0.01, 40.4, 40.6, 39.8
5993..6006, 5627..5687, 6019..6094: 0.04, 40.8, 39.6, 41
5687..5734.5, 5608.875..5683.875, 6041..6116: -0.02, 40.4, 41.3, 41.2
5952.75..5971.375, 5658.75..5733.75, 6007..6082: 0.01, 41.3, 40.6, 40.9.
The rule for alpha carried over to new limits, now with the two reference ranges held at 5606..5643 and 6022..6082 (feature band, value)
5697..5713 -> 0.02 mag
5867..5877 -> 0.02 mag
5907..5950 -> 0.03 mag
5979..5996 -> 0.03 mag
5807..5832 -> -0.03 mag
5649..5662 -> 0.01 mag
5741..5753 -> -0.06 mag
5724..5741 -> -0.08 mag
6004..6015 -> 0.04 mag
